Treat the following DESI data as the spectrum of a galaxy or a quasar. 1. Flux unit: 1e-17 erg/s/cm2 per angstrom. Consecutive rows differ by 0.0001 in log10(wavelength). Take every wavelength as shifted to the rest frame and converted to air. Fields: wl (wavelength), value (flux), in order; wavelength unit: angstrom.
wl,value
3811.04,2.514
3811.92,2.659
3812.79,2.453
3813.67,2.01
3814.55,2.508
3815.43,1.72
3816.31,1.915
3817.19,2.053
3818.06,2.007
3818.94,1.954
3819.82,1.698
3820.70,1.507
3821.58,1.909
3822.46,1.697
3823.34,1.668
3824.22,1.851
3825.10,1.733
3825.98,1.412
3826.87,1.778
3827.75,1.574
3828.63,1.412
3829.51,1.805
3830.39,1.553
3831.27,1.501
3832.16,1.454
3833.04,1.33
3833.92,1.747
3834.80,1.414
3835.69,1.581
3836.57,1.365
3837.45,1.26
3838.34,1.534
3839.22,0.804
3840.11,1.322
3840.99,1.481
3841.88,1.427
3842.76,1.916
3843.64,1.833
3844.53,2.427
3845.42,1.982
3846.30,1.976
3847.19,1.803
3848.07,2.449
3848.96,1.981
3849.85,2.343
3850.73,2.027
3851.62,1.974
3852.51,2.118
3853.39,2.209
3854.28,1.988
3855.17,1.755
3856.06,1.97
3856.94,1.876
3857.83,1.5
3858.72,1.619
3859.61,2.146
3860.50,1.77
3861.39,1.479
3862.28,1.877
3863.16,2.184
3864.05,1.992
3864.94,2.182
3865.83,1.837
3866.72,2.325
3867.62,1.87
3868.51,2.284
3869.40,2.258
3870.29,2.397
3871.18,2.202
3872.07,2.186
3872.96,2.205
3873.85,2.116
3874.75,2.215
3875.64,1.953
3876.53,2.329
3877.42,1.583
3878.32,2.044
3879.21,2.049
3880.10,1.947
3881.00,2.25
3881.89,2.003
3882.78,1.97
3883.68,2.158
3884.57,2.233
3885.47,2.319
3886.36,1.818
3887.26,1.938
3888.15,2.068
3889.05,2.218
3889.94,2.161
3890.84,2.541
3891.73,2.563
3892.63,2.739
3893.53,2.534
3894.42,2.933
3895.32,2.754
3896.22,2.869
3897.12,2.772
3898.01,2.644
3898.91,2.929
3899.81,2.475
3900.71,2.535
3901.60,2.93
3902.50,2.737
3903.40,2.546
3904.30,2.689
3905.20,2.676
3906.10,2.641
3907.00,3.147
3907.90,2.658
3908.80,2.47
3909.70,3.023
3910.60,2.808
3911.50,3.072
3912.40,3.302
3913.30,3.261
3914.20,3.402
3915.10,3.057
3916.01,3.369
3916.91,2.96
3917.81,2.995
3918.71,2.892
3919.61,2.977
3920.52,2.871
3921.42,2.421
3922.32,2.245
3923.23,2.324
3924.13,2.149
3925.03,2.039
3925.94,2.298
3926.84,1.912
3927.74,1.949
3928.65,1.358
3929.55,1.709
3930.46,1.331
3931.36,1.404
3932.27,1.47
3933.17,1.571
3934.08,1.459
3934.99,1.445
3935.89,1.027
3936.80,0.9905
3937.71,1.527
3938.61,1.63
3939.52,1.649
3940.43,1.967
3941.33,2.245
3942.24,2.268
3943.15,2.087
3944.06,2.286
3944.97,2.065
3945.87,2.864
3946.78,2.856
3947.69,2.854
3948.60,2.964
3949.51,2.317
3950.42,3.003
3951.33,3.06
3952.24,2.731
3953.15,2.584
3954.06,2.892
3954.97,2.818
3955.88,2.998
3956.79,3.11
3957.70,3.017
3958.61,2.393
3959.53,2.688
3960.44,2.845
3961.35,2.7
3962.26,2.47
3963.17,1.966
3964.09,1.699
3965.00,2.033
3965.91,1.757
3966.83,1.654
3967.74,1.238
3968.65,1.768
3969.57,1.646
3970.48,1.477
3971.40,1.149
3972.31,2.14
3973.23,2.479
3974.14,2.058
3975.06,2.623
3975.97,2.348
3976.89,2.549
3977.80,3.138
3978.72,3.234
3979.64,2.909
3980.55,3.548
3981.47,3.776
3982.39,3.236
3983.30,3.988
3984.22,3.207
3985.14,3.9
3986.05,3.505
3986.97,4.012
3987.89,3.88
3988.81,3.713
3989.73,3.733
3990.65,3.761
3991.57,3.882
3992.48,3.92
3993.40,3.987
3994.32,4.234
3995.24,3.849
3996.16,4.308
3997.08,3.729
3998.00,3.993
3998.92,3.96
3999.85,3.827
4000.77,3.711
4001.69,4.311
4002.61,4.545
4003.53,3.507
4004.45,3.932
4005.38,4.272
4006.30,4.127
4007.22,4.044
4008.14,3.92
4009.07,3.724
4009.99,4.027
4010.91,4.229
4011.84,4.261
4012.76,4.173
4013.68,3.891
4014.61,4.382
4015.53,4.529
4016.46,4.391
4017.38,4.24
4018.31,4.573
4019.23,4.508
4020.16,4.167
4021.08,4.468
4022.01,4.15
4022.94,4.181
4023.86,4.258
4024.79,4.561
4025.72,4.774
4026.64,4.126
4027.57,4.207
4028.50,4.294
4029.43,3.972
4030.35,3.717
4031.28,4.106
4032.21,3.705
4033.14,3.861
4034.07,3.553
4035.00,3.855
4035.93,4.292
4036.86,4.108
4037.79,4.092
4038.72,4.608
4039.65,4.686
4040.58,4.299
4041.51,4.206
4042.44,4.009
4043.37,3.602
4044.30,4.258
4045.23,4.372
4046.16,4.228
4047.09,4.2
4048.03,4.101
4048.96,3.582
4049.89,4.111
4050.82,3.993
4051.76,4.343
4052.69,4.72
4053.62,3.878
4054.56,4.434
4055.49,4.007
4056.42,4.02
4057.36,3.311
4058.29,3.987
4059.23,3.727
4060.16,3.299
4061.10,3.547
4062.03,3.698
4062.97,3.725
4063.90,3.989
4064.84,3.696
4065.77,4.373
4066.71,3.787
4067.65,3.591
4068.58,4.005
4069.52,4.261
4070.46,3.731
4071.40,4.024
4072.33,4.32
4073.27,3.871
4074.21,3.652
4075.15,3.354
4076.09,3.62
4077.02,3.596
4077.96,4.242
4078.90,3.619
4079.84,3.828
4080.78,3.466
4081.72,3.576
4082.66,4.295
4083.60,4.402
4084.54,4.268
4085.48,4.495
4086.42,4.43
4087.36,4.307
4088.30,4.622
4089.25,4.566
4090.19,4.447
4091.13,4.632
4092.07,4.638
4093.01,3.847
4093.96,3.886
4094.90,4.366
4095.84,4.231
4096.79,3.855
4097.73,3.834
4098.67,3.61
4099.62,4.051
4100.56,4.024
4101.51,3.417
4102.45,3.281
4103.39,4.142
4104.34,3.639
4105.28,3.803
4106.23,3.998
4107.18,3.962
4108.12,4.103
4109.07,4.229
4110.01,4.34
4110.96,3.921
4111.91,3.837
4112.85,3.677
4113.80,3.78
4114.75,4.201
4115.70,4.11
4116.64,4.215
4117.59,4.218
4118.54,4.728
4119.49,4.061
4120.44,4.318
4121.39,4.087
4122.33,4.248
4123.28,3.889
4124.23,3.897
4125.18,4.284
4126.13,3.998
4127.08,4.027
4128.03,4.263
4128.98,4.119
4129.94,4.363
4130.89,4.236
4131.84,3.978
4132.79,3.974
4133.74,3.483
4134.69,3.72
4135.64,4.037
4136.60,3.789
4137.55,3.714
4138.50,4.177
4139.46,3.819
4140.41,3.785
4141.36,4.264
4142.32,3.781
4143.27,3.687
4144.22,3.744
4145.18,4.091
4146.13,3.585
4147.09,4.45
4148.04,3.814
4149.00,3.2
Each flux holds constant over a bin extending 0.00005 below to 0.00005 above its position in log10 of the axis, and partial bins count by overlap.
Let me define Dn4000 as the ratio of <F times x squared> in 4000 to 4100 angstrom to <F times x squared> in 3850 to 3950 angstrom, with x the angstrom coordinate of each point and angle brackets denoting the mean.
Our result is 1.94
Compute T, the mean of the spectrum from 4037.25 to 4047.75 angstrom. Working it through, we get 4.23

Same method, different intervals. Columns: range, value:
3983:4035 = 4.05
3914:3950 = 2.17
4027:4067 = 4.01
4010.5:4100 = 4.08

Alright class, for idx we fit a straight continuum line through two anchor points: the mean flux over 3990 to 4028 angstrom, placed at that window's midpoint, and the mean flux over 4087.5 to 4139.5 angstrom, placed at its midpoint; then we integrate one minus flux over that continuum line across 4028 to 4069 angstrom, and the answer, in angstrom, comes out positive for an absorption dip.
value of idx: 1.1 angstrom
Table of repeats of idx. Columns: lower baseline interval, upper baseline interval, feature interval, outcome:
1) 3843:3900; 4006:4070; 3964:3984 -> 5.7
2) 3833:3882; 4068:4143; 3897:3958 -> 1.0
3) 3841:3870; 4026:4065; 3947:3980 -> 7.4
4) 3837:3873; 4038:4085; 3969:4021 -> -4.7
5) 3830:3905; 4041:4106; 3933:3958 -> 4.5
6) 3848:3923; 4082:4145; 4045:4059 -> -1.8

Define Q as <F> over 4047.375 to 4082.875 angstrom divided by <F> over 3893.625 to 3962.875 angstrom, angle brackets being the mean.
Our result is 1.56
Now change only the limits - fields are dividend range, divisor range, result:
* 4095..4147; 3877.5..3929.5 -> 1.58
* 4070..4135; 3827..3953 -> 1.86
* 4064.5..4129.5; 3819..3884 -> 2.17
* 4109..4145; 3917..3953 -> 1.88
